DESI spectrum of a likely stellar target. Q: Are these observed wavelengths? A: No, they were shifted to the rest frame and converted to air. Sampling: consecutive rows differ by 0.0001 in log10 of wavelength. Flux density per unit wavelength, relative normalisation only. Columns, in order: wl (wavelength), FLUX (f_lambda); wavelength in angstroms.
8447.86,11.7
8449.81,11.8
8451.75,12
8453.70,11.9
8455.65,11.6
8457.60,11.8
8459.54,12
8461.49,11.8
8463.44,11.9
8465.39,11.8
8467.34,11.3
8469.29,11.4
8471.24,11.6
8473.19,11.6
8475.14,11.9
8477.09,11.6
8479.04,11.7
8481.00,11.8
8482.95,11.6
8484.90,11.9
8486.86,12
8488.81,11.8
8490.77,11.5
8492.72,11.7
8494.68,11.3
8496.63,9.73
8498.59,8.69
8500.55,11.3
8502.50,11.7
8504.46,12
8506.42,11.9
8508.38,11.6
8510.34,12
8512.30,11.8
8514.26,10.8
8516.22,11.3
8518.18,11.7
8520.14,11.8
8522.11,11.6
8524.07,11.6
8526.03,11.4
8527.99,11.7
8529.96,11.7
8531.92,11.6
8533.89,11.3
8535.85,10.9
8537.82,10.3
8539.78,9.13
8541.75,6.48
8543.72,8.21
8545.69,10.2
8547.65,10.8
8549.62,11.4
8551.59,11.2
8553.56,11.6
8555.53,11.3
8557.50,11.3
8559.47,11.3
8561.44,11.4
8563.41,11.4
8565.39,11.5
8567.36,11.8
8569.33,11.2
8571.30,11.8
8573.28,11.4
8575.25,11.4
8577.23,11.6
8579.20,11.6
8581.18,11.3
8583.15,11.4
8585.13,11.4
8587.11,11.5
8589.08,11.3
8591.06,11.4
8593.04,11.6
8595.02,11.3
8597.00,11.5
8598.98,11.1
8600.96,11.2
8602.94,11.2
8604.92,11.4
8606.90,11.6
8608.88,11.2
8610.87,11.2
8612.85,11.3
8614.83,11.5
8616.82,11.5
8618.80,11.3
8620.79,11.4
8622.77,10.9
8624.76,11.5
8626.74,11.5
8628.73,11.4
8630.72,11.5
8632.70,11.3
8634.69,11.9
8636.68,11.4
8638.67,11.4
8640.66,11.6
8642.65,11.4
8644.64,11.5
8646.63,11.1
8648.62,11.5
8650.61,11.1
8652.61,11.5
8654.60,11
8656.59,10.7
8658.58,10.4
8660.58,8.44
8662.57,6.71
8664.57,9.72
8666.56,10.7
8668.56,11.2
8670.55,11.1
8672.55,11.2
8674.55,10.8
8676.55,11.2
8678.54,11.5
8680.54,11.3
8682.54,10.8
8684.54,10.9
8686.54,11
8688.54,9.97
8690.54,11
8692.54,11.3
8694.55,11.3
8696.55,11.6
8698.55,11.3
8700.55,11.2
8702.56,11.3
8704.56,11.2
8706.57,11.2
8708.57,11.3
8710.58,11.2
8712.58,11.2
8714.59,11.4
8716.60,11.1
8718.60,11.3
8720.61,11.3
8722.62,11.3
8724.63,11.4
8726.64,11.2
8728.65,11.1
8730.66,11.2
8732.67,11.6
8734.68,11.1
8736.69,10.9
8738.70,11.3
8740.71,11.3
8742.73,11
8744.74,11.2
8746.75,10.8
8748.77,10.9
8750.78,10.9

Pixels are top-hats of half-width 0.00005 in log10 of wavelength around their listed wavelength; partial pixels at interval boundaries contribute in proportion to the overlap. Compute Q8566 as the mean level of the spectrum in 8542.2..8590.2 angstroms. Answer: 11.2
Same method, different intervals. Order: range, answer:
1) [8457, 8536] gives 11.5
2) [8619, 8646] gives 11.4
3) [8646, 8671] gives 10.4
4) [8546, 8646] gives 11.4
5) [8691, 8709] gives 11.3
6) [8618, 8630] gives 11.3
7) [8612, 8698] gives 11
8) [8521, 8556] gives 10.7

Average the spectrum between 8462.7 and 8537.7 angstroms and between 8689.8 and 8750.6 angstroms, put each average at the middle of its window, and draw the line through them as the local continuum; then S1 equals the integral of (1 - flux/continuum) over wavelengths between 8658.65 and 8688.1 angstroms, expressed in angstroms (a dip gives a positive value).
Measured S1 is 2.1 angstroms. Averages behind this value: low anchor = 11.5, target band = 10.5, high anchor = 11.2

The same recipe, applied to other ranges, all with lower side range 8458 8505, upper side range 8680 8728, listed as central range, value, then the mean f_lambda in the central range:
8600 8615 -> -0.01 angstroms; 11.3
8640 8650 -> -0.13 angstroms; 11.4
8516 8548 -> 2.08 angstroms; 10.7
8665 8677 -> 0.27 angstroms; 11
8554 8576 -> -0.15 angstroms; 11.4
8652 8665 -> 1.74 angstroms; 9.73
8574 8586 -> -0.11 angstroms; 11.5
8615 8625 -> -0.03 angstroms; 11.3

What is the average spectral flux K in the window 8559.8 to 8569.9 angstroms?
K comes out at 11.5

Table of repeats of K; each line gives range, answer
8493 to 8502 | 10.4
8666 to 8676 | 11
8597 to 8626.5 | 11.3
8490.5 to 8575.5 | 11.1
